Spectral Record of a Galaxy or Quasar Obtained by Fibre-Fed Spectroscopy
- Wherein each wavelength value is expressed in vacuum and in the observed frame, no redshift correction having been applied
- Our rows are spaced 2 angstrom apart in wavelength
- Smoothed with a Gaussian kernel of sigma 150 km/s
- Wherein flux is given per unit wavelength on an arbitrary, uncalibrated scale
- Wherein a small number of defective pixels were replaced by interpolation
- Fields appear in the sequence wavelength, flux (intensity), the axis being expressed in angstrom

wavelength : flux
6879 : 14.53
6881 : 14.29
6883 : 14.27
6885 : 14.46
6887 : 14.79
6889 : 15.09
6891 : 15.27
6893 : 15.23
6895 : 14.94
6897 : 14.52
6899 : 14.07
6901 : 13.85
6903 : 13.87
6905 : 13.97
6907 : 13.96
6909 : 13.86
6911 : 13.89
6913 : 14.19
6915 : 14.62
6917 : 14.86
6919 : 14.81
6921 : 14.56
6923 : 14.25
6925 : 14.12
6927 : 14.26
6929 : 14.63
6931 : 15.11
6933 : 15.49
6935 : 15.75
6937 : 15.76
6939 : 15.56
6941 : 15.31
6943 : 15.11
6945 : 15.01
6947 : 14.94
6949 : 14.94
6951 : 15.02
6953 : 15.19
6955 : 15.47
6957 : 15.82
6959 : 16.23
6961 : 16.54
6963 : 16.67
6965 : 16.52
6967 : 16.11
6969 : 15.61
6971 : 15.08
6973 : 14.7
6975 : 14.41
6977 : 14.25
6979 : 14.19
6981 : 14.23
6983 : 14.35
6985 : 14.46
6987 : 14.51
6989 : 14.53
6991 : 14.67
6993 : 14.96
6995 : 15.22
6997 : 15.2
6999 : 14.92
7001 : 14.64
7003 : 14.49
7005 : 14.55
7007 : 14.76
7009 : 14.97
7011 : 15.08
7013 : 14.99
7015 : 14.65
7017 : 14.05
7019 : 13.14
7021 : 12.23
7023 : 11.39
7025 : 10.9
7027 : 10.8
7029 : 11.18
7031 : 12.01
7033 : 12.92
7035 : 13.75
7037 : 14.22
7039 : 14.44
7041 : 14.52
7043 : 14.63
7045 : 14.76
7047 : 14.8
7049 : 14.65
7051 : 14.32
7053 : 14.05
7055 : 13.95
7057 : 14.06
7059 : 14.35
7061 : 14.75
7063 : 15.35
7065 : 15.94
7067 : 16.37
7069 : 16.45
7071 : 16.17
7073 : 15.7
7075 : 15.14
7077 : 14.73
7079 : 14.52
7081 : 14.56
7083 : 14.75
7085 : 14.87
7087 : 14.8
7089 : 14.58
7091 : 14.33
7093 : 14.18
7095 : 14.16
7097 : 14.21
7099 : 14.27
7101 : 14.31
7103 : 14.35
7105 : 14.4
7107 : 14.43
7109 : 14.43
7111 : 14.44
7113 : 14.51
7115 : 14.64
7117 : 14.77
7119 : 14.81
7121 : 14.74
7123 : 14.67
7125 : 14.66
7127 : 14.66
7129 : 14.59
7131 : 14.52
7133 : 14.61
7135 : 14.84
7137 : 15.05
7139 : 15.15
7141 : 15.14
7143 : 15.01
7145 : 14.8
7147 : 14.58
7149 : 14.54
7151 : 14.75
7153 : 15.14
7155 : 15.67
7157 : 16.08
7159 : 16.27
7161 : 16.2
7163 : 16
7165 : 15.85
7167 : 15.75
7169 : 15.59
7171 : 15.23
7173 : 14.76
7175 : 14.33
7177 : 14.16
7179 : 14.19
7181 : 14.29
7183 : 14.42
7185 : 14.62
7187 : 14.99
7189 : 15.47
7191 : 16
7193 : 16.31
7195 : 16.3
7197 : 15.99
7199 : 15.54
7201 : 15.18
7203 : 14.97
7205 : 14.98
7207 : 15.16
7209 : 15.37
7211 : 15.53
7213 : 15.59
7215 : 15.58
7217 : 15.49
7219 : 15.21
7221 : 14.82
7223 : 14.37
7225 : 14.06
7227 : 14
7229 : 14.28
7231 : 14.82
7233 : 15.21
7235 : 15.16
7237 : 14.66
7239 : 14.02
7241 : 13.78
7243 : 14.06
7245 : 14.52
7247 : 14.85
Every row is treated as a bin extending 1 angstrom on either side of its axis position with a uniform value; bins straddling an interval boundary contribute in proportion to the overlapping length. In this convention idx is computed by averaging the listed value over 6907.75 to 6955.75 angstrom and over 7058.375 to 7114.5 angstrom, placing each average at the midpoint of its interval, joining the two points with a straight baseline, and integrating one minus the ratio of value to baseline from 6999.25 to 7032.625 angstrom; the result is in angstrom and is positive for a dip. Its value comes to 3.3 angstrom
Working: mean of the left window 14.9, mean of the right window 14.8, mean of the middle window 13.4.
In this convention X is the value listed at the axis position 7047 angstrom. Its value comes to 14.8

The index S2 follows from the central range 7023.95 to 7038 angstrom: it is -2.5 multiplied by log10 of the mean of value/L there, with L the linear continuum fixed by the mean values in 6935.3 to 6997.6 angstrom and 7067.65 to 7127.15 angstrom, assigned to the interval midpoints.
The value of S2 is 0.22 mag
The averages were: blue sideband 15.2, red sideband 14.7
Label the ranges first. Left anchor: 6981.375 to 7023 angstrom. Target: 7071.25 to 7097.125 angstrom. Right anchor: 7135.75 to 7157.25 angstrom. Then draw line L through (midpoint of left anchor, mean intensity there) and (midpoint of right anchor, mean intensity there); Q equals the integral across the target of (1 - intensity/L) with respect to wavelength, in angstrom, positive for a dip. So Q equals 0.12 angstrom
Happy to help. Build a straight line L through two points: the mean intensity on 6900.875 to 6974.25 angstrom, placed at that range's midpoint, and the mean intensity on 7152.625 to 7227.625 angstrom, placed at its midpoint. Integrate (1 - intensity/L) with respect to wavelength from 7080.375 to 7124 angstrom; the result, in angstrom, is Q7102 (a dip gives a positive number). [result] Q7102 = 1.9 angstrom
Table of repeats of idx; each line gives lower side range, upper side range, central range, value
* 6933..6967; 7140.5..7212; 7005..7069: 6.19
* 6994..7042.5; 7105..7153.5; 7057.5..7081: -1.93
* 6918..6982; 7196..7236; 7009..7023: 1.15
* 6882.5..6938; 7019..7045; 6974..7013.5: -3.77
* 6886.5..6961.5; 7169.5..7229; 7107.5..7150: 0.81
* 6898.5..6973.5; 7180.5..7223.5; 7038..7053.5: 0.60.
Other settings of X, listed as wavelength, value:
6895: 14.94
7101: 14.31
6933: 15.49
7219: 15.21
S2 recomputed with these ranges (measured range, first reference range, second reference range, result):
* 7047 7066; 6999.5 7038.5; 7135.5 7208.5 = -0.06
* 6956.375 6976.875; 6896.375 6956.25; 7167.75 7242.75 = -0.07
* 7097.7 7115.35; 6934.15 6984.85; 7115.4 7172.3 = 0.06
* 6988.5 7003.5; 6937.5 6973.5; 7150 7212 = 0.05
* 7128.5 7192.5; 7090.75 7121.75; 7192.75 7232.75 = -0.02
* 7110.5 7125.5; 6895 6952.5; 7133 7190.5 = 0.03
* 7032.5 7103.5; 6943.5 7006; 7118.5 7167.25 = 0.03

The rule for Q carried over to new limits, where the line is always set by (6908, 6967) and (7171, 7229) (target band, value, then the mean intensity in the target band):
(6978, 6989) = 0.6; 14.4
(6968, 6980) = 0.3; 14.7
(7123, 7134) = 0.3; 14.6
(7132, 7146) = 0.1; 14.9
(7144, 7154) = 0.2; 14.8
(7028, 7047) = 1.8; 13.7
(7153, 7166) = -0.8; 15.9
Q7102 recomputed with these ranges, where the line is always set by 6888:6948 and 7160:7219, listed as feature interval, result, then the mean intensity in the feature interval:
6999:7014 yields 0.10 angstrom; 14.8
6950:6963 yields -0.88 angstrom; 15.8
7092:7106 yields 0.77 angstrom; 14.3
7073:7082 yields 0.12 angstrom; 14.8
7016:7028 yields 2.29 angstrom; 12.1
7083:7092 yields 0.25 angstrom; 14.7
